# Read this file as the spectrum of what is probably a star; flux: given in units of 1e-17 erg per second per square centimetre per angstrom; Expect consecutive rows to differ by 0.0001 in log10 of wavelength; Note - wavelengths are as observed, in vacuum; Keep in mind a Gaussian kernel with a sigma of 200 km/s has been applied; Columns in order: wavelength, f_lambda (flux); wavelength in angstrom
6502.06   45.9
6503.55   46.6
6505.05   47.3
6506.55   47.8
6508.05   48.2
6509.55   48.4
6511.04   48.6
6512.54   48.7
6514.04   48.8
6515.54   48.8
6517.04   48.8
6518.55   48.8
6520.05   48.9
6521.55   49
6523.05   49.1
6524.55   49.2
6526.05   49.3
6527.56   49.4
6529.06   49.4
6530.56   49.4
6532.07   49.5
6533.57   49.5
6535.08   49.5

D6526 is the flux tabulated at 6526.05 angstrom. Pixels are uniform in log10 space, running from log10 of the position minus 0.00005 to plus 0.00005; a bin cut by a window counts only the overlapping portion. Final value 49.3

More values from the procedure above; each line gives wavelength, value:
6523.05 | 49.1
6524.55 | 49.2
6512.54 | 48.7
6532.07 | 49.5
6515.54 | 48.8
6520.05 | 48.9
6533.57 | 49.5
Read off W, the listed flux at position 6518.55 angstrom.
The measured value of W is 48.8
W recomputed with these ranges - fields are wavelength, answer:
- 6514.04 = 48.8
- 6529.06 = 49.4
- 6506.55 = 47.8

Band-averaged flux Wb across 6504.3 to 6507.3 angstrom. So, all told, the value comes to 47.5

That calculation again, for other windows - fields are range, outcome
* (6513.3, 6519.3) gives 48.7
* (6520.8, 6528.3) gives 49.2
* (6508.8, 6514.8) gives 48.7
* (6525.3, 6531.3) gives 49.4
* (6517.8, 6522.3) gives 48.9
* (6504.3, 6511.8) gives 48.1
